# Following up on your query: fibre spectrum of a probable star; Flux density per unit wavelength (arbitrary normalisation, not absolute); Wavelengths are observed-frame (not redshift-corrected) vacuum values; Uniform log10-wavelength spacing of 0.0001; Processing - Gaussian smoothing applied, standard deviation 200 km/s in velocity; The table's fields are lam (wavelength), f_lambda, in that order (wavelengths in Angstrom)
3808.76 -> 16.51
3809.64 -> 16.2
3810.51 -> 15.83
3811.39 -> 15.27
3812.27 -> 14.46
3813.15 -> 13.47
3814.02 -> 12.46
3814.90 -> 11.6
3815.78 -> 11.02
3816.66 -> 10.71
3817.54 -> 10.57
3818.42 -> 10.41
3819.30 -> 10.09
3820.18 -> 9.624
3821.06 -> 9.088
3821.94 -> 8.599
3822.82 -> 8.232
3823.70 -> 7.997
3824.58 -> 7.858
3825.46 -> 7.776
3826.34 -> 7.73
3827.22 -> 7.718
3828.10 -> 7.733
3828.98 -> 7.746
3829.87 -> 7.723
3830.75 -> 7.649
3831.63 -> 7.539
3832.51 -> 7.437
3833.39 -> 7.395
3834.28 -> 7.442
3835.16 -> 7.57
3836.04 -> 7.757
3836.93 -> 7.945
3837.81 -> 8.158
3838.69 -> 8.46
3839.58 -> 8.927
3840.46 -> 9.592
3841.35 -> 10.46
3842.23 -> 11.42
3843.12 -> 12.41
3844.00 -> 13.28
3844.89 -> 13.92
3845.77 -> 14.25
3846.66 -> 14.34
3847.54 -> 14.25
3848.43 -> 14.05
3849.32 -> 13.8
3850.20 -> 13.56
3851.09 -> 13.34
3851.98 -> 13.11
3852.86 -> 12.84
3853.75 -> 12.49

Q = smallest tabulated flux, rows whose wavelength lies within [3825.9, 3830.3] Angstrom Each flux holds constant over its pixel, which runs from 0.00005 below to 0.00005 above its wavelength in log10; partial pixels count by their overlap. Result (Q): 7.718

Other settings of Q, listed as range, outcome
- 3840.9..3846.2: 10.46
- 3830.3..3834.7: 7.395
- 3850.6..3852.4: 13.11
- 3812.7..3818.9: 10.41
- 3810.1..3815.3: 11.6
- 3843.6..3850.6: 13.28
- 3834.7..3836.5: 7.57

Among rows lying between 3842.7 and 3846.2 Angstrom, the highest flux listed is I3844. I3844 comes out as 14.25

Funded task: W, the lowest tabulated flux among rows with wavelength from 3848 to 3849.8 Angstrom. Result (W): 13.8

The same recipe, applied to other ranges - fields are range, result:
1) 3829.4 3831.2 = 7.649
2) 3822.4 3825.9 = 7.776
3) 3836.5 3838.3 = 7.945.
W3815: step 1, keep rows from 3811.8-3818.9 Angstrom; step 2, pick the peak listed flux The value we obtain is 14.46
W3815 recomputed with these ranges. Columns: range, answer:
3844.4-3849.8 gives 14.34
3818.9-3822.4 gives 10.09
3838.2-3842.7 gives 11.42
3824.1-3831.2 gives 7.858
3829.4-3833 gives 7.723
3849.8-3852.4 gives 13.56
